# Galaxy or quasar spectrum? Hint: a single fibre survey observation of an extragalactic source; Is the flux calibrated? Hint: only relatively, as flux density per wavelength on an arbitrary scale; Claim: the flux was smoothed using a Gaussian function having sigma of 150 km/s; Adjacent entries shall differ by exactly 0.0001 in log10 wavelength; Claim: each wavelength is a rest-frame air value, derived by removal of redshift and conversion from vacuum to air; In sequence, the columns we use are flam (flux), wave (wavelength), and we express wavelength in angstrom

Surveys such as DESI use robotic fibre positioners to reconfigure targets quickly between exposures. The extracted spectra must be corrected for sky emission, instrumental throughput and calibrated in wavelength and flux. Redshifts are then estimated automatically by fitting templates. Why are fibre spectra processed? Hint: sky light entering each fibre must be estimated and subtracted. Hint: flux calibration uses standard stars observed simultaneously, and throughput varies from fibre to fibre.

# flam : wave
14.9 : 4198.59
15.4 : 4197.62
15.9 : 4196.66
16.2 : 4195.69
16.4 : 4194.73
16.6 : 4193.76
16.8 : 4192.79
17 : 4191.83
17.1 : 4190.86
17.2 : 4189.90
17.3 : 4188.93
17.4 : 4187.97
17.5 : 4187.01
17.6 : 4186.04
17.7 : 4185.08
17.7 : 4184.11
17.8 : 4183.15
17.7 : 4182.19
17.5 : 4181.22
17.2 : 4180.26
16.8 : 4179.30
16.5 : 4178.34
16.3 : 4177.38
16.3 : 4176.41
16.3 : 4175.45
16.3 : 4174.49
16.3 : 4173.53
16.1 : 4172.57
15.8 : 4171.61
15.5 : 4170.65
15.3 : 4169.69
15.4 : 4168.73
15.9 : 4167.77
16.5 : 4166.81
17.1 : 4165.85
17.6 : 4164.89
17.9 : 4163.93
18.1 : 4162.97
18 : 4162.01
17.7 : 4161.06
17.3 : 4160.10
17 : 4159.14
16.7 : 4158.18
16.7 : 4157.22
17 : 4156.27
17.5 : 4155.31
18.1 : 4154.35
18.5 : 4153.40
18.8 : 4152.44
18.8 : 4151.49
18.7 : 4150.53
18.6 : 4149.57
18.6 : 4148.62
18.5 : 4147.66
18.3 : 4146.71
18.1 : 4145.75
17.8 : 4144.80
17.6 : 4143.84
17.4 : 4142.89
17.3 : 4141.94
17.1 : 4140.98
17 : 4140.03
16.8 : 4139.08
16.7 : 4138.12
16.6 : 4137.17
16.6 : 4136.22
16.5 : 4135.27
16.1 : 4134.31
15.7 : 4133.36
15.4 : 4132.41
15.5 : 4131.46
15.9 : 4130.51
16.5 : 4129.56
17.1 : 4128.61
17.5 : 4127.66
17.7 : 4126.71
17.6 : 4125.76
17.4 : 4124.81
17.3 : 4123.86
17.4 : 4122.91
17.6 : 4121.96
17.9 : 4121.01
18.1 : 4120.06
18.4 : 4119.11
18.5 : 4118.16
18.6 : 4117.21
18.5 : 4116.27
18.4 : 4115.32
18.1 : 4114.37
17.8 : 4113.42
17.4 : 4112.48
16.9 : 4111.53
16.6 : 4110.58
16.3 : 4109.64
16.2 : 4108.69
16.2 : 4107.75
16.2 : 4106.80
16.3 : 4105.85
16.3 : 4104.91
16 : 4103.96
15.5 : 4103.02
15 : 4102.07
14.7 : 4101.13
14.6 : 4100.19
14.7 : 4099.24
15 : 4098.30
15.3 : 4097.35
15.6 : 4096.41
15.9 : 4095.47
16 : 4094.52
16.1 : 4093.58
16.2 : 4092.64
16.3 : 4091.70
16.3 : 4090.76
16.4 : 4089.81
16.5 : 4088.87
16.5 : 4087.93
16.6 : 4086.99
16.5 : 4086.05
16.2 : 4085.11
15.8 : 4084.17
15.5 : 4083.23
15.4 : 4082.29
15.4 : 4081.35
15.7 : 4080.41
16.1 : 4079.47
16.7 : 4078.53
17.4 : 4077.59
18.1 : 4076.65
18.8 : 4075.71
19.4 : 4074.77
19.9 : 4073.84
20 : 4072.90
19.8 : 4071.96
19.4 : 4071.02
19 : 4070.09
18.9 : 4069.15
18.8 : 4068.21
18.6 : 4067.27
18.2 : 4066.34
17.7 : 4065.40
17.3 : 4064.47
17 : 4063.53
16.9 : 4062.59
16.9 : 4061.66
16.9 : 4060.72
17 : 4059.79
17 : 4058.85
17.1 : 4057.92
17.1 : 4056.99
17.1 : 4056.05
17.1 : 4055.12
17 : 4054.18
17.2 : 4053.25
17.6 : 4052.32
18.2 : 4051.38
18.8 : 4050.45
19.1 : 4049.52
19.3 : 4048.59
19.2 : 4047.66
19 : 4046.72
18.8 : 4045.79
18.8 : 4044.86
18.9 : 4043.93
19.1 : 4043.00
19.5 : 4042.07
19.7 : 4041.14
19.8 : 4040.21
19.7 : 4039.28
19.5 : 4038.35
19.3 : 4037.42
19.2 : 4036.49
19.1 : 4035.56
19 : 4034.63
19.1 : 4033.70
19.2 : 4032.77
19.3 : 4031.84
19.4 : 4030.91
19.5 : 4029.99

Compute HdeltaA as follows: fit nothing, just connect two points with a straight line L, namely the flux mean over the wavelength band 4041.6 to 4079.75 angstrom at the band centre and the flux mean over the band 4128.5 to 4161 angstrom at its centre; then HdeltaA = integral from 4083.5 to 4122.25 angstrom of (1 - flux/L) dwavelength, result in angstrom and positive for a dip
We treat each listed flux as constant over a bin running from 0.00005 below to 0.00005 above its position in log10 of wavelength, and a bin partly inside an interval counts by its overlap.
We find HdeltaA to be 2.59 angstrom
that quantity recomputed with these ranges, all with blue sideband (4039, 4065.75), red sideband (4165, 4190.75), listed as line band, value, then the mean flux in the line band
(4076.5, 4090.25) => 1.1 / 16.3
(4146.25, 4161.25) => -0.8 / 17.9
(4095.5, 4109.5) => 1.6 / 15.6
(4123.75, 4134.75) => 0.4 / 16.6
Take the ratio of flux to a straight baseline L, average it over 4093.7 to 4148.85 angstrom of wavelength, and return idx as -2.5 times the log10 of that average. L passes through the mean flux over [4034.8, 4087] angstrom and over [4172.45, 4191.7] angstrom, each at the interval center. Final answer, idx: 0.04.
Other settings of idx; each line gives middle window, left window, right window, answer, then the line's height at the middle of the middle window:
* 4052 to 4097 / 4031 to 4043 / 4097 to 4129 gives 0.06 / 18.1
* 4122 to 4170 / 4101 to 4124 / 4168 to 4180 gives -0.04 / 16.5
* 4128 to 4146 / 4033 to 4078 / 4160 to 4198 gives 0.04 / 17.4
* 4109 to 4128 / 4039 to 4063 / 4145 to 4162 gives 0.02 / 18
